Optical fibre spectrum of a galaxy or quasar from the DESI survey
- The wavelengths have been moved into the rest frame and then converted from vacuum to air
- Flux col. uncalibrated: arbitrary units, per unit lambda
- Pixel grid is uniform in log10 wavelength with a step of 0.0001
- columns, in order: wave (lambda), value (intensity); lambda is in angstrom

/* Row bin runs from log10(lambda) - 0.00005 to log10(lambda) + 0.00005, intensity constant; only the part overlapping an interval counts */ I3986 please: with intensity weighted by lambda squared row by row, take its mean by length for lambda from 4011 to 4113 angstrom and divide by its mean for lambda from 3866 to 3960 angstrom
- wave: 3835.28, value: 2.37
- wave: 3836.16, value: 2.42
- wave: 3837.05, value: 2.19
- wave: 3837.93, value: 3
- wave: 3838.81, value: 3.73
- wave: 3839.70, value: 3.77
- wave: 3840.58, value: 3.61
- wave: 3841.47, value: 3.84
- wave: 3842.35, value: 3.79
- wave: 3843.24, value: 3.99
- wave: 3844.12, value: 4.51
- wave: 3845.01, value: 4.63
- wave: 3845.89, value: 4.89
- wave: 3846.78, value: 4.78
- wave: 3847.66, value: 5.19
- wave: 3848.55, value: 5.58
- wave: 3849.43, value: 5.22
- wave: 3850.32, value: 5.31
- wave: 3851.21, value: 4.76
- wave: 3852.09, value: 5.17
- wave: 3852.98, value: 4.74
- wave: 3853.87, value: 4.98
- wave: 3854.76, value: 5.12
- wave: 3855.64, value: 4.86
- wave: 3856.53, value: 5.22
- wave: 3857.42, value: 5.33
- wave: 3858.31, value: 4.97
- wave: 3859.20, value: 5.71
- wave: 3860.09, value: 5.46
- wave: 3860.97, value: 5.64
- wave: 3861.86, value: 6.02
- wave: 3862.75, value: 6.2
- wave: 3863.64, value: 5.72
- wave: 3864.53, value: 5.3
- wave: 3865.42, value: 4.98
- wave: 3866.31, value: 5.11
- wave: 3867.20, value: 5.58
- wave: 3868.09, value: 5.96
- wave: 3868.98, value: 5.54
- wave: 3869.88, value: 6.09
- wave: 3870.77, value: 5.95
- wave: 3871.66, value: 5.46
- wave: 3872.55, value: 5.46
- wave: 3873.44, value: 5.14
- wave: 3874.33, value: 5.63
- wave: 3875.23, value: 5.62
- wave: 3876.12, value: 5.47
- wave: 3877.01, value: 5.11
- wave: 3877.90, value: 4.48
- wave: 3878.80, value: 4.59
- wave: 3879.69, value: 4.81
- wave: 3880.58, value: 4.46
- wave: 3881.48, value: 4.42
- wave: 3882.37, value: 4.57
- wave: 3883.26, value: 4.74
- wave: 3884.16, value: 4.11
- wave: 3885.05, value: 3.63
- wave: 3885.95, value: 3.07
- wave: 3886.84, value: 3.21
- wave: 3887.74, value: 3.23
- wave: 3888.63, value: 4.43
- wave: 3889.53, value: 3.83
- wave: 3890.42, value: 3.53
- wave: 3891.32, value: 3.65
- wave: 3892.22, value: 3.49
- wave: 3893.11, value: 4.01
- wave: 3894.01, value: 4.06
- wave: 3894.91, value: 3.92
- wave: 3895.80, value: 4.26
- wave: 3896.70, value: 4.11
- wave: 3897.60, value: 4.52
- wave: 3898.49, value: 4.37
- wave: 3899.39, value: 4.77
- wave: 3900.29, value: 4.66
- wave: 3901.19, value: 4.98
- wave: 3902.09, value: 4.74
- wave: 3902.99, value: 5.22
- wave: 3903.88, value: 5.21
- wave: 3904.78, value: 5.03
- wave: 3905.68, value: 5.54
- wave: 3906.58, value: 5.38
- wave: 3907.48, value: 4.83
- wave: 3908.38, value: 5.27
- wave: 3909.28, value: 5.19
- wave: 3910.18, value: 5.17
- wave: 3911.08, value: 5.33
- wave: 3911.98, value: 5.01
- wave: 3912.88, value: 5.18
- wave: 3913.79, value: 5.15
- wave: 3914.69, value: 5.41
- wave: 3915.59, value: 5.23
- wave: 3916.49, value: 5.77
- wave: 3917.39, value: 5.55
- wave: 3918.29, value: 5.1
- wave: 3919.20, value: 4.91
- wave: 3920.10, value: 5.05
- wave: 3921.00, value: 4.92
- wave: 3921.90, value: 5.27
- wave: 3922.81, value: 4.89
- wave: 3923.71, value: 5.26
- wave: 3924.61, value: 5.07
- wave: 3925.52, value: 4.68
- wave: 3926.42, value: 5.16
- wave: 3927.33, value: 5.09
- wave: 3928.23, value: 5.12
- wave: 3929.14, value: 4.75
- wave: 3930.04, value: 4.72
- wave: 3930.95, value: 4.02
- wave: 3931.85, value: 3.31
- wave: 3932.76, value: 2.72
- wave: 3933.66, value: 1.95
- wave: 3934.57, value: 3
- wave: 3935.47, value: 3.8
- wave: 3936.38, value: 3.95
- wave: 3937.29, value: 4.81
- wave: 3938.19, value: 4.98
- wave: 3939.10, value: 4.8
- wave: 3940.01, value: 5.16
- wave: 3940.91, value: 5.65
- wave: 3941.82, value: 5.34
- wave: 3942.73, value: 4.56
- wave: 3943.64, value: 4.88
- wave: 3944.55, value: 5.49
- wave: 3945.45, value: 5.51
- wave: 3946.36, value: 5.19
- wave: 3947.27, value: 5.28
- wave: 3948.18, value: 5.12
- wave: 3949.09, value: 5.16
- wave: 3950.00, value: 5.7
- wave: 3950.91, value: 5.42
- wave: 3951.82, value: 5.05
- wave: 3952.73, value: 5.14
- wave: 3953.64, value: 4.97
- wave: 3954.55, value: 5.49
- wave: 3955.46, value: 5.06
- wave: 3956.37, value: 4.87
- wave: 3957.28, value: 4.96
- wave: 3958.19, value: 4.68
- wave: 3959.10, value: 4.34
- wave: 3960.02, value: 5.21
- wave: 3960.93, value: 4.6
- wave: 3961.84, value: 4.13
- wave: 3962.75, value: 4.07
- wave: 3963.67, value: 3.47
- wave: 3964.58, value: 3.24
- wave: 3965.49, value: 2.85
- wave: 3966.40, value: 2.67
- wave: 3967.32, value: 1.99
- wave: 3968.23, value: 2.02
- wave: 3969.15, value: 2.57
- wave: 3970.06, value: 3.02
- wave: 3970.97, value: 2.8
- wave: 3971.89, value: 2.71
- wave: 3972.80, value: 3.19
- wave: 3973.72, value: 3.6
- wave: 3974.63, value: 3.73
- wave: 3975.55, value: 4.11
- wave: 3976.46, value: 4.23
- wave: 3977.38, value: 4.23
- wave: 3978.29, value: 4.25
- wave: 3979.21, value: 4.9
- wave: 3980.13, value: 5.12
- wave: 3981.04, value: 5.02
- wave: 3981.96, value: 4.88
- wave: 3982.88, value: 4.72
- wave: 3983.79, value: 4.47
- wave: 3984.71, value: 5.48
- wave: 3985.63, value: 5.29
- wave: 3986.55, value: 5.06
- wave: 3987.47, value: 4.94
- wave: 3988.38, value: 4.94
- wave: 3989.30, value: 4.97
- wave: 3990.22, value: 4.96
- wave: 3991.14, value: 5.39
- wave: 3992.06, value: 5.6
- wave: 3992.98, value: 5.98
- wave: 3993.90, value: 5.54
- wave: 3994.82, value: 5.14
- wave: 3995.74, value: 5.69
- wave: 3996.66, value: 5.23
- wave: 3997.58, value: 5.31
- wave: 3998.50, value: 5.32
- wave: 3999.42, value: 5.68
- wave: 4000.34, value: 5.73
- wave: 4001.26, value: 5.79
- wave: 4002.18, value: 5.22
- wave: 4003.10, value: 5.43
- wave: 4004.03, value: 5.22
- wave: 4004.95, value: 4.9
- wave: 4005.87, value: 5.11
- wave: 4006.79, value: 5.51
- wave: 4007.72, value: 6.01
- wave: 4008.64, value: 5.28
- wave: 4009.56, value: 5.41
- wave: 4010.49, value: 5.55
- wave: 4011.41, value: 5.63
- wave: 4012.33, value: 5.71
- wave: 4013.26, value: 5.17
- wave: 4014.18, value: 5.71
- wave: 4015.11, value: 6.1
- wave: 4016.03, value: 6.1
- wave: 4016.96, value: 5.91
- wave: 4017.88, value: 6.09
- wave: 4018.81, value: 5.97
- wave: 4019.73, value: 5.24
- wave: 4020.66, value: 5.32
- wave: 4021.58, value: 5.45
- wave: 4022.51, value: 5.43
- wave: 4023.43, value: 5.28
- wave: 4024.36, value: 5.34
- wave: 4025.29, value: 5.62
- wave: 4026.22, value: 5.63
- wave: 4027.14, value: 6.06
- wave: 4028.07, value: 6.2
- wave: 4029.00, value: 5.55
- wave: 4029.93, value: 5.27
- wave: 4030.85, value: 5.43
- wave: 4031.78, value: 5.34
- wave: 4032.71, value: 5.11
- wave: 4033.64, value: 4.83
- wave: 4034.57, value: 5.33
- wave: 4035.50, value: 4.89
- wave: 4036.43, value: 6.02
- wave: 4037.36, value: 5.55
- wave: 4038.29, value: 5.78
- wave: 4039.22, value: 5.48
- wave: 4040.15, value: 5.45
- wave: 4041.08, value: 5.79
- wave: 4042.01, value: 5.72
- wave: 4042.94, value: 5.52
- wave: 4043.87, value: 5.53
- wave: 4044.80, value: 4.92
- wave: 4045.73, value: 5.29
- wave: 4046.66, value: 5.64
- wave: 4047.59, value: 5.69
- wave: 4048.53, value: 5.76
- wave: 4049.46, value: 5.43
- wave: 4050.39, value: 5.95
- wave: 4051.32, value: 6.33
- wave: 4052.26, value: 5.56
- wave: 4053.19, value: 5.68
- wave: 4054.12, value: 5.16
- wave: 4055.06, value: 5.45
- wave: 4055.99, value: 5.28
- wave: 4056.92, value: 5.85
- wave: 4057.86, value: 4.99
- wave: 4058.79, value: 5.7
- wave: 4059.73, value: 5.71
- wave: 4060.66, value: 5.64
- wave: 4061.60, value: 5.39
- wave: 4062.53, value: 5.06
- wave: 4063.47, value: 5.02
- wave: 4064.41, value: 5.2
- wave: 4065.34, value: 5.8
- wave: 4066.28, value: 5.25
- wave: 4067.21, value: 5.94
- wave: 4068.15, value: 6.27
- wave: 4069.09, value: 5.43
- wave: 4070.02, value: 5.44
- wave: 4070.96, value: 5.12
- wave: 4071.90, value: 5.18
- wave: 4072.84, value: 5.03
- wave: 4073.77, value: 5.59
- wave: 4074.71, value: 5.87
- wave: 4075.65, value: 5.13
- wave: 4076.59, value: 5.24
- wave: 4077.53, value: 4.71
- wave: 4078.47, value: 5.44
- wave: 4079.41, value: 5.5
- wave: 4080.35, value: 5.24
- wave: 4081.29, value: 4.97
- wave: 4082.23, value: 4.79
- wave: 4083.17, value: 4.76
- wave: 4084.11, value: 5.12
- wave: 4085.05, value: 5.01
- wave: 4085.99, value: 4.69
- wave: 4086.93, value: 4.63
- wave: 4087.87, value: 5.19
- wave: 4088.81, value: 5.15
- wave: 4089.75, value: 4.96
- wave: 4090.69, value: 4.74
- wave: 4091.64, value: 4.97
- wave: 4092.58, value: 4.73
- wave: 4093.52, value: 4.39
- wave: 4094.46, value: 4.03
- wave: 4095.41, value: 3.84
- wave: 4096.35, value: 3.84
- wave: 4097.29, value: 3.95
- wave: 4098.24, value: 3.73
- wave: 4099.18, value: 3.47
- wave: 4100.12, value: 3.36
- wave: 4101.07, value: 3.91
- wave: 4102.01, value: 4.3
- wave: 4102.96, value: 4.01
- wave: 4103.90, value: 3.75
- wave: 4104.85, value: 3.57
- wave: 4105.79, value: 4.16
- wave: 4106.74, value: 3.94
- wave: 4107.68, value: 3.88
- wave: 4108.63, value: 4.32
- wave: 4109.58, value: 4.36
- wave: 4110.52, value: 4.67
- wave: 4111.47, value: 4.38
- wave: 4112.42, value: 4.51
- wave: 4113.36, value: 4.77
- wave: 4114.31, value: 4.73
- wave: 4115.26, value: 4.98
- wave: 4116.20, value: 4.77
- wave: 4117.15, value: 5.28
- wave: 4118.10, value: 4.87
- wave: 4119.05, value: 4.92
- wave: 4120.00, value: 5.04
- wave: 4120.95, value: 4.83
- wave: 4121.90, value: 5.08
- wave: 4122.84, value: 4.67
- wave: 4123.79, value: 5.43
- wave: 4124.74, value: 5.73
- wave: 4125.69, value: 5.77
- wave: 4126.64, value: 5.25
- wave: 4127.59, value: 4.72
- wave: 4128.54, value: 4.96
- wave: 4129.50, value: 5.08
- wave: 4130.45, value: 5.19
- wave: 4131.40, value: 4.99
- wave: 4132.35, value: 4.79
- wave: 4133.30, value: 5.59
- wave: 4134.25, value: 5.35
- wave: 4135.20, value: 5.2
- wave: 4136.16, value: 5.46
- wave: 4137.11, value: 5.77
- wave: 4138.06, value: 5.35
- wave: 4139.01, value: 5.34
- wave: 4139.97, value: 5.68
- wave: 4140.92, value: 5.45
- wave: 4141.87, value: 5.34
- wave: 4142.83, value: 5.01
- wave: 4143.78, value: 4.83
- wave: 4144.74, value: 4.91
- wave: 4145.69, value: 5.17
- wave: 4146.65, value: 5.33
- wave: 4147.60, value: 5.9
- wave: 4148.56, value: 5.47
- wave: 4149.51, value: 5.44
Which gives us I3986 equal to 1.2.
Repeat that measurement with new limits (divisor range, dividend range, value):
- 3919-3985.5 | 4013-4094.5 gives 1.28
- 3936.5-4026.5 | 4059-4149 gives 1.07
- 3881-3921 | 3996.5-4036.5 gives 1.26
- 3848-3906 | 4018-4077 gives 1.23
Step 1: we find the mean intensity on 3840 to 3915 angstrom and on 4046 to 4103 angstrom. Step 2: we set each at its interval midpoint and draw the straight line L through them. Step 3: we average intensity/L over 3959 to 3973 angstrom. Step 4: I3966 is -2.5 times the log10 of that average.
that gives 0.45 mag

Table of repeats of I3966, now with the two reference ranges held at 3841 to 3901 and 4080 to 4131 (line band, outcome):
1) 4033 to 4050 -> -0.174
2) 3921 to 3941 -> 0.070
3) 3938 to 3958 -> -0.095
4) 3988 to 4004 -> -0.152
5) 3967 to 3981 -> 0.304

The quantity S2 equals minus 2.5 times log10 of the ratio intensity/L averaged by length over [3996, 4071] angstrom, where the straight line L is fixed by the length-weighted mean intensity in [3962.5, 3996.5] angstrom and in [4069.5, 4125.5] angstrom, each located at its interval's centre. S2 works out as -0.23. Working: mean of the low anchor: 4.25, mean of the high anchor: 4.7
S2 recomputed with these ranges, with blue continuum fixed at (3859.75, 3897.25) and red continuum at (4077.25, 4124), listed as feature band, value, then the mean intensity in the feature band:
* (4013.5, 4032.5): -0.21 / 5.64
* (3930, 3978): 0.12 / 4.21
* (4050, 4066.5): -0.19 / 5.5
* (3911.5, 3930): -0.09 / 5.12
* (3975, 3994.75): -0.07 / 4.95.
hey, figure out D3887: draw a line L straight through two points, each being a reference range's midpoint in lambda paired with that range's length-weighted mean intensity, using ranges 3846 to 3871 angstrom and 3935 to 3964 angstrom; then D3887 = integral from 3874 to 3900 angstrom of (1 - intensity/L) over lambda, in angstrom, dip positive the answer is 4.7 angstrom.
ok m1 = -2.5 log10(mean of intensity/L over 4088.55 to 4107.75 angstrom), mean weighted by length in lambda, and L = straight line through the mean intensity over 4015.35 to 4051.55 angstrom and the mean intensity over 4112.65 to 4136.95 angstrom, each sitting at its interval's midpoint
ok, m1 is 0.261 mag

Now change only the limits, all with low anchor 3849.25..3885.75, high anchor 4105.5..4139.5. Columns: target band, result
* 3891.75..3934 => 0.08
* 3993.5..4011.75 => -0.08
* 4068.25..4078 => -0.07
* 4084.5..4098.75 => 0.10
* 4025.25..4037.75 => -0.09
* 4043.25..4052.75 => -0.12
